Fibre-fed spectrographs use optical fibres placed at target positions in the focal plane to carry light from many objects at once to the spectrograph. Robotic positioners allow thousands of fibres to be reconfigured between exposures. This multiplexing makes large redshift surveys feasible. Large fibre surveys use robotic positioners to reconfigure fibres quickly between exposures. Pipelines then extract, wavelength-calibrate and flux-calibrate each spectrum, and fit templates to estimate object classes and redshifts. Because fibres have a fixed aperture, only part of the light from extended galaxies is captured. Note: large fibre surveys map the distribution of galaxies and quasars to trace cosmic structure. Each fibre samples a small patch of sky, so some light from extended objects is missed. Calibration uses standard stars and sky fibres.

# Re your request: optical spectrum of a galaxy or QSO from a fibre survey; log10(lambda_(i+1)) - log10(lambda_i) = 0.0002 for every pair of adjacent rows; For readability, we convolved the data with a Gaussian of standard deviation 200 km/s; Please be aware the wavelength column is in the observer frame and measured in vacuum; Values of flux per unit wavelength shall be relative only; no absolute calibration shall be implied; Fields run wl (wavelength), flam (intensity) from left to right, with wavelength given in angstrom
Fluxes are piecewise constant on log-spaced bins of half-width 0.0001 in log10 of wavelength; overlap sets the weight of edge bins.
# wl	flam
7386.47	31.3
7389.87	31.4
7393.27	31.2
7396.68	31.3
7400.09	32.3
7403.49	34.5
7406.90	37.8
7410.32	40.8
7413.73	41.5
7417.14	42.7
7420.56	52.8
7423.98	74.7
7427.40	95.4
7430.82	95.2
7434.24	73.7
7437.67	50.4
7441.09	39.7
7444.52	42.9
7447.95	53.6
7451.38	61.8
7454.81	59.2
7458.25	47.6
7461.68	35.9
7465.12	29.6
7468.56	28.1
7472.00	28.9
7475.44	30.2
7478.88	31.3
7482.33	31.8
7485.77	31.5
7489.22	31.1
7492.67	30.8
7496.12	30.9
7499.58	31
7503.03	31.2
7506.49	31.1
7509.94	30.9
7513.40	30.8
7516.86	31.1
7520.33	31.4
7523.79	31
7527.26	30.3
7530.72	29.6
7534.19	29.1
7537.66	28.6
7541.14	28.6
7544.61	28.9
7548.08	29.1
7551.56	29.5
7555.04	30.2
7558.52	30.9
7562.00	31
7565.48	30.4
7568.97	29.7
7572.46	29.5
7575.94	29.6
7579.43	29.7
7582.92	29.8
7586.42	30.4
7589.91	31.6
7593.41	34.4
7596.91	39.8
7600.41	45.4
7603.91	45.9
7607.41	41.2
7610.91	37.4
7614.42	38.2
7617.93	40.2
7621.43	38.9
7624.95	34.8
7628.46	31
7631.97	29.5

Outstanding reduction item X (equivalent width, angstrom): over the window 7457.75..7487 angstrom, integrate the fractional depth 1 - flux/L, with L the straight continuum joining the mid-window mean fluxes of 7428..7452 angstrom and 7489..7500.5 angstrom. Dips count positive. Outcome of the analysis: 7.4 angstrom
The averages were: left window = 61.2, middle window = 32.2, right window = 30.9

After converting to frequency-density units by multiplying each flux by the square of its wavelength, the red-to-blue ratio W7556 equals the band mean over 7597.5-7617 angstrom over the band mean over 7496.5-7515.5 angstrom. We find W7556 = 1.4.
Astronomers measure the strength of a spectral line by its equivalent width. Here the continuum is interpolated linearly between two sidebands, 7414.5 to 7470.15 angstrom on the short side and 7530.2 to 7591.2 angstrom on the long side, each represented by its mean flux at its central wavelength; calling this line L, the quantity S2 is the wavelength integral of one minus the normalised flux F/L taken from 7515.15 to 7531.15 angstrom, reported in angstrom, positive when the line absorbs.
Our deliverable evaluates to 2.96 angstrom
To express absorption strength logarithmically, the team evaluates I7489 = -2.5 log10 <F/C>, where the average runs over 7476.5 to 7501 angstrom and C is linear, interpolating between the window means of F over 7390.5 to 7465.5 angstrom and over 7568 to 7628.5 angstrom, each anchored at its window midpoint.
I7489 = 0.400 mag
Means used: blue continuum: 50.3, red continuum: 35.6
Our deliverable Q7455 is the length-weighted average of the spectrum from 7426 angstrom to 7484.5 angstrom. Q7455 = 48.7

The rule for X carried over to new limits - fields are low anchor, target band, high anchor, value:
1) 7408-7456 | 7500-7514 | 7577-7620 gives 5.1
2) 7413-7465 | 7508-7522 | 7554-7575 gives 3.4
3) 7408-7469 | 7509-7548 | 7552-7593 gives 8.3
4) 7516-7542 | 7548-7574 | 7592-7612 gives 3.5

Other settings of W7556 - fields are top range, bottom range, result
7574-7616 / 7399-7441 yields 0.68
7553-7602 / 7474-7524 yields 1.06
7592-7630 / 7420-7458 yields 0.64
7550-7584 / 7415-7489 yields 0.63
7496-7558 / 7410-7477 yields 0.60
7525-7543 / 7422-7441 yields 0.41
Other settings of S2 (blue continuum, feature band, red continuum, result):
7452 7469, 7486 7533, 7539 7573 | 6.5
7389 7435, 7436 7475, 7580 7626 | 4.1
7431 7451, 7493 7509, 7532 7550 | 3.5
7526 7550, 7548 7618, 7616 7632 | -3.0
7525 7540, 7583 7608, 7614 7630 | -2.3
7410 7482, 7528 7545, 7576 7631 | 5.3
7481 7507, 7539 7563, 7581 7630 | 3.2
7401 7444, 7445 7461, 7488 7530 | -2.1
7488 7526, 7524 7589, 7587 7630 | 8.8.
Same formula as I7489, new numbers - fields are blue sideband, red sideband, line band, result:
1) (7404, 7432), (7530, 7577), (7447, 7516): 0.26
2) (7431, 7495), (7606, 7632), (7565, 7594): 0.25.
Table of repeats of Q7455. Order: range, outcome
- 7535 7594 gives 30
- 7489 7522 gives 31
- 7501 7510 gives 31.1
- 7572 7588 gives 29.8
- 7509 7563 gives 30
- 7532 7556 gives 29.1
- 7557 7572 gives 30.4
